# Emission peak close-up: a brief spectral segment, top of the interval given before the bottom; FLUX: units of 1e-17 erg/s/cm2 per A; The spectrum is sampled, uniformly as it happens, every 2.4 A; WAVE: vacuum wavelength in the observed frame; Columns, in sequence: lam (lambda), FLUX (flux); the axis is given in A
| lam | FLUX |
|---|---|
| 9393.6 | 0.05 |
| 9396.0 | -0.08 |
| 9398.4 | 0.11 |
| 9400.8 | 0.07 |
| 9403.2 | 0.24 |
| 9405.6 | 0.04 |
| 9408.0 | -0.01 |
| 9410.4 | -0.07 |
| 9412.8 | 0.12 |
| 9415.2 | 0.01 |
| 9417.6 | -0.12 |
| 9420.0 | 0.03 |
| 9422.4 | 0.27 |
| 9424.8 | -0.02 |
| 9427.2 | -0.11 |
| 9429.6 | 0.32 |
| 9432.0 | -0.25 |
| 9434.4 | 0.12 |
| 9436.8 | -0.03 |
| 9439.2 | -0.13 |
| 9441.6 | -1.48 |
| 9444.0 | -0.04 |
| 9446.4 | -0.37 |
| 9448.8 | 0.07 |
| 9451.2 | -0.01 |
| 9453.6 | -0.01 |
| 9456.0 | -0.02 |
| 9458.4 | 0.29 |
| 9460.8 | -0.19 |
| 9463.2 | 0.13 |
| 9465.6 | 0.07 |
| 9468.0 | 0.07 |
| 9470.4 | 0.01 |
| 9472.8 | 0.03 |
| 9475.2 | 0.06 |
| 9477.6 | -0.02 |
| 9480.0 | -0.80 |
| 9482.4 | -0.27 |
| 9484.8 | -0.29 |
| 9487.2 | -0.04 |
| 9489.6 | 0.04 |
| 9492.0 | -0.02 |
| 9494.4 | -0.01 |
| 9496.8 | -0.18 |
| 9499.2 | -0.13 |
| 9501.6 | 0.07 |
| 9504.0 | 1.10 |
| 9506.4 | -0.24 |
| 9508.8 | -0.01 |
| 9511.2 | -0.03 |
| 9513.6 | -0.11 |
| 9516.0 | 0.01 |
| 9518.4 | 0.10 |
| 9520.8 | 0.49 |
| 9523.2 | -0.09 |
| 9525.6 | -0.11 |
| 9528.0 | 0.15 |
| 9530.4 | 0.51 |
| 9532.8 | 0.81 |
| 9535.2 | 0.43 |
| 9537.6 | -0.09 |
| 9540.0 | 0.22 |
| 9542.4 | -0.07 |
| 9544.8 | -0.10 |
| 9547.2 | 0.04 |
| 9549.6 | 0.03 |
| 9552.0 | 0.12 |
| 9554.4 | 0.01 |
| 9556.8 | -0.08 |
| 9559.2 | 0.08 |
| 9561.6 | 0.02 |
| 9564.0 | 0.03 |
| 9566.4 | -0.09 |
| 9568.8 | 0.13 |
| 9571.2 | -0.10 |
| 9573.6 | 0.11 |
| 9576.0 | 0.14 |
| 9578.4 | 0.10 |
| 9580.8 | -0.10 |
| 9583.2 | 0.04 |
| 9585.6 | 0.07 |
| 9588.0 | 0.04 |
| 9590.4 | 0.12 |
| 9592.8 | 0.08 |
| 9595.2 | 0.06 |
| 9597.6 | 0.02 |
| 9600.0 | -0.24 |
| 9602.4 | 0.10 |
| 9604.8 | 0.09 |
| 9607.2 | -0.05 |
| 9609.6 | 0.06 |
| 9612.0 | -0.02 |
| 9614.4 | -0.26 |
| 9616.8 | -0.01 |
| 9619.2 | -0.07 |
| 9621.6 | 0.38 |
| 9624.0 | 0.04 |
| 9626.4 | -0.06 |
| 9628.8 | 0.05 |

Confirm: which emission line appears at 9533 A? Hbeta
